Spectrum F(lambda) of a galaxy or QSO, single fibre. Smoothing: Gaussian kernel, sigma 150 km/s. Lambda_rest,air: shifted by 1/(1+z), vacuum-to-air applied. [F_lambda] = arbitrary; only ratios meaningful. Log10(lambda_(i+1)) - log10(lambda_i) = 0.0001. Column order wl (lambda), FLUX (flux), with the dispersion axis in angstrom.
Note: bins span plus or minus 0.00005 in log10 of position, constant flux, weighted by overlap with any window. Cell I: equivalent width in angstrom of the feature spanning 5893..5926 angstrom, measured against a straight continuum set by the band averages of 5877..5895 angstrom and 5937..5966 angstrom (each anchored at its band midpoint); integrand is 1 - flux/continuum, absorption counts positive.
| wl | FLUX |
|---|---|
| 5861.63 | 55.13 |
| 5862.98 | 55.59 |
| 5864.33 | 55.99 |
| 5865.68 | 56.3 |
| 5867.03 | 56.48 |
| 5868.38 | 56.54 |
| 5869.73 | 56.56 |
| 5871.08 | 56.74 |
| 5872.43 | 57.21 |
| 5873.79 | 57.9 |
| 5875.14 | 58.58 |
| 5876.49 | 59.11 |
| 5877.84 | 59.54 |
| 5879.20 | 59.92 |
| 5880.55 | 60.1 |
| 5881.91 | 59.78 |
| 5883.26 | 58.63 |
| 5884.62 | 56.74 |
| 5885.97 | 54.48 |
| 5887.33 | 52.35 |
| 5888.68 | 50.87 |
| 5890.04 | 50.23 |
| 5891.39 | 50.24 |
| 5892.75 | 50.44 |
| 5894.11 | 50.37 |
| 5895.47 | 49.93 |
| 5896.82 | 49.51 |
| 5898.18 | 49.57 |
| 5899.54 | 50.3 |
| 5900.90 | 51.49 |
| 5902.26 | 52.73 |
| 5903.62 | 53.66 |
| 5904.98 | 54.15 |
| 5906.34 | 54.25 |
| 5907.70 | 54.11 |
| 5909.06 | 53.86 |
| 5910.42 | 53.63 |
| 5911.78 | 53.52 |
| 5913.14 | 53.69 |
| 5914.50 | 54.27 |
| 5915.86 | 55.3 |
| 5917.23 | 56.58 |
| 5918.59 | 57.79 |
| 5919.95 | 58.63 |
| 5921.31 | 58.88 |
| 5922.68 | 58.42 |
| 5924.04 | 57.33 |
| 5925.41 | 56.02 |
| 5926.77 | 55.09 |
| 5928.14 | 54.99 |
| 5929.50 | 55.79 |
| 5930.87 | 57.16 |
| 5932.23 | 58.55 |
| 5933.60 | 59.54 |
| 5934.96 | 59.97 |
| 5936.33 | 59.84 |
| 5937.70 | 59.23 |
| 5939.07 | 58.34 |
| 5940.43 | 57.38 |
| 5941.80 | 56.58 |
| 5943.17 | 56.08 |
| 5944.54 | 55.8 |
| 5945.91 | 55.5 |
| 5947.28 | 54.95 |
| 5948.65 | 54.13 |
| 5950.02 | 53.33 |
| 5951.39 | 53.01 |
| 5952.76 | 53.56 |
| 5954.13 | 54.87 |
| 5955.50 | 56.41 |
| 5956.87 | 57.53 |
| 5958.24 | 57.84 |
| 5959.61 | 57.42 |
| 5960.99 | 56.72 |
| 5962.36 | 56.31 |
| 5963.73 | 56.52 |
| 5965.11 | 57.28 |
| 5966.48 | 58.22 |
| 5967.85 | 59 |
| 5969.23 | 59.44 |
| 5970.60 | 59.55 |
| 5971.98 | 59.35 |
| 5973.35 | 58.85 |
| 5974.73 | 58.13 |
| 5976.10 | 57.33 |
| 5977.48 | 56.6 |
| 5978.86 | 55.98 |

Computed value 0.8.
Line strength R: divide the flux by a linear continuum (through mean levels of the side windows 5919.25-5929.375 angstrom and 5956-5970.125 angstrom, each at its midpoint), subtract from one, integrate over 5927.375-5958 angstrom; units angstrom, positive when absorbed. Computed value 0.4 angstrom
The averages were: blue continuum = 57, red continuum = 57.7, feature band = 56.5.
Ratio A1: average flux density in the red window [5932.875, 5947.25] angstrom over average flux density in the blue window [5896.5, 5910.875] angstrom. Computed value 1.10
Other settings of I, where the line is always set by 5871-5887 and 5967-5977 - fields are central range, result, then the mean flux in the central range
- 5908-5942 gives 1.0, 56.8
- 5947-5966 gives 0.9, 55.8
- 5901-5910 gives 0.7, 53.6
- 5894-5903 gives 1.2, 50.6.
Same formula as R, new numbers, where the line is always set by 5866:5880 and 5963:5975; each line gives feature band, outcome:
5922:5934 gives 0.27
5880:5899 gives 1.62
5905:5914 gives 0.65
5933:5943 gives -0.05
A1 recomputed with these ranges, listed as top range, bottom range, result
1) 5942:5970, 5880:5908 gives 1.06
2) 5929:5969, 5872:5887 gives 0.98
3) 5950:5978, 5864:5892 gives 1.01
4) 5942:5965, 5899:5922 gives 1.02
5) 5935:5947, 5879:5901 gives 1.08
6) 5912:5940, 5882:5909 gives 1.09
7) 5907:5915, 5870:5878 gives 0.93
